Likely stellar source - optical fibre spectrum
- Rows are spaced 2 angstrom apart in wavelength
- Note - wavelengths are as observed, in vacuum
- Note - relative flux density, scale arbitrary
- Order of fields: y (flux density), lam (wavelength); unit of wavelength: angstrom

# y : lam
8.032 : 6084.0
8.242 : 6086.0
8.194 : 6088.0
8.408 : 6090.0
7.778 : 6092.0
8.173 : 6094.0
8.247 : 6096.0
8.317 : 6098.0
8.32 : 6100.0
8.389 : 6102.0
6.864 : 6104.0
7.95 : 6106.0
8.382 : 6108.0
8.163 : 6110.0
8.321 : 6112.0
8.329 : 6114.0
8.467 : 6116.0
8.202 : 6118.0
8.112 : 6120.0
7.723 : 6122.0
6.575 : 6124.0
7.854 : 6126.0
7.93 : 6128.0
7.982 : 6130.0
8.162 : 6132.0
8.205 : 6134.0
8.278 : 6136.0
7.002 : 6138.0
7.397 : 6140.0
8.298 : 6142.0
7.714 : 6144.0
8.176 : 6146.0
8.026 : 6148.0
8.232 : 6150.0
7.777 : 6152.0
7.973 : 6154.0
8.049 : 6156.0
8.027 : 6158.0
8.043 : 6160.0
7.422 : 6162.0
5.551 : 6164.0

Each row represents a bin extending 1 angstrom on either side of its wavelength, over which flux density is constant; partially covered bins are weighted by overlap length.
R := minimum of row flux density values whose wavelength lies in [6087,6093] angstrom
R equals 7.778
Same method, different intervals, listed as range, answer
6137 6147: 7.002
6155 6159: 8.027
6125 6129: 7.854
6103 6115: 6.864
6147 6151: 8.026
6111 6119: 8.202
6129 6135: 7.982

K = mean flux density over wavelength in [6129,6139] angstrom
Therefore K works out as 7.93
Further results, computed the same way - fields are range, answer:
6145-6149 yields 8.1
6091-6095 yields 7.98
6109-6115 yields 8.27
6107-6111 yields 8.27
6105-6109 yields 8.17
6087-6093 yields 8.13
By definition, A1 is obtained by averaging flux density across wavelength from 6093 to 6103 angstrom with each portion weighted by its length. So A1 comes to 8.29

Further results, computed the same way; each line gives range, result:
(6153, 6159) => 8.02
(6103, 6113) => 7.94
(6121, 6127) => 7.38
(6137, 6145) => 7.6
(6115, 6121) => 8.26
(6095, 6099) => 8.28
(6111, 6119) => 8.33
